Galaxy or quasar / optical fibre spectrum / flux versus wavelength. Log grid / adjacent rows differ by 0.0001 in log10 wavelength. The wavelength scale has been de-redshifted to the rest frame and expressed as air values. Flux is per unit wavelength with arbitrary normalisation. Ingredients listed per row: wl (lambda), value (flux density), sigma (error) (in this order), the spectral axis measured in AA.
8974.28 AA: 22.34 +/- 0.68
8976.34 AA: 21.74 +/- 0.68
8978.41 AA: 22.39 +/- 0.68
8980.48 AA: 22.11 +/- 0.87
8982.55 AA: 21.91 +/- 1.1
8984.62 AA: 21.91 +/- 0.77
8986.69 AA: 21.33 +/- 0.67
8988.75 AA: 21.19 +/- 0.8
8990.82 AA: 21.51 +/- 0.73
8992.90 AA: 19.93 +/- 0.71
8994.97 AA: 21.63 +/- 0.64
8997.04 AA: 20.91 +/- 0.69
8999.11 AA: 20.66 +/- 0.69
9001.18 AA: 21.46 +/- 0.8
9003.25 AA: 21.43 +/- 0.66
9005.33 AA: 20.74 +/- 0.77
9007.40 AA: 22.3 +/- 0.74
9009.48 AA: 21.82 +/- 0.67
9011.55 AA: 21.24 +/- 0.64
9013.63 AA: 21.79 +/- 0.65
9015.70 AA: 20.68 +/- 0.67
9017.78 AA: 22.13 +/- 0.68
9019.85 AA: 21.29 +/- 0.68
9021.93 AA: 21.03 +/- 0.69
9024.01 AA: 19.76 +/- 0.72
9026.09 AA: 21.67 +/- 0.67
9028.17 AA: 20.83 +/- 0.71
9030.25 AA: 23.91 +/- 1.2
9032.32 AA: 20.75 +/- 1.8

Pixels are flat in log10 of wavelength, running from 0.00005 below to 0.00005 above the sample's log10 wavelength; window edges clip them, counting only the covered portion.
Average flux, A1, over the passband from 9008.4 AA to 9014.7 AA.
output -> 21.6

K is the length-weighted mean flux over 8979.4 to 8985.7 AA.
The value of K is 22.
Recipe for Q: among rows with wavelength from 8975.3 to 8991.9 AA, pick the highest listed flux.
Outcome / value 22.39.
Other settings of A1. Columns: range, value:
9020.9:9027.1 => 20.8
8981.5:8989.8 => 21.6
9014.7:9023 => 21.3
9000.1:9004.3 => 21.4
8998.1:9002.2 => 21.1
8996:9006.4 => 21.1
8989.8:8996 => 21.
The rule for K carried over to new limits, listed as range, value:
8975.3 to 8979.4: 22.1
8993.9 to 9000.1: 21.1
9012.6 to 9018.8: 21.5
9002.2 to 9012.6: 21.5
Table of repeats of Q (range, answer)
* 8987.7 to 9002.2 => 21.63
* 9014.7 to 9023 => 22.13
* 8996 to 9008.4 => 22.3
